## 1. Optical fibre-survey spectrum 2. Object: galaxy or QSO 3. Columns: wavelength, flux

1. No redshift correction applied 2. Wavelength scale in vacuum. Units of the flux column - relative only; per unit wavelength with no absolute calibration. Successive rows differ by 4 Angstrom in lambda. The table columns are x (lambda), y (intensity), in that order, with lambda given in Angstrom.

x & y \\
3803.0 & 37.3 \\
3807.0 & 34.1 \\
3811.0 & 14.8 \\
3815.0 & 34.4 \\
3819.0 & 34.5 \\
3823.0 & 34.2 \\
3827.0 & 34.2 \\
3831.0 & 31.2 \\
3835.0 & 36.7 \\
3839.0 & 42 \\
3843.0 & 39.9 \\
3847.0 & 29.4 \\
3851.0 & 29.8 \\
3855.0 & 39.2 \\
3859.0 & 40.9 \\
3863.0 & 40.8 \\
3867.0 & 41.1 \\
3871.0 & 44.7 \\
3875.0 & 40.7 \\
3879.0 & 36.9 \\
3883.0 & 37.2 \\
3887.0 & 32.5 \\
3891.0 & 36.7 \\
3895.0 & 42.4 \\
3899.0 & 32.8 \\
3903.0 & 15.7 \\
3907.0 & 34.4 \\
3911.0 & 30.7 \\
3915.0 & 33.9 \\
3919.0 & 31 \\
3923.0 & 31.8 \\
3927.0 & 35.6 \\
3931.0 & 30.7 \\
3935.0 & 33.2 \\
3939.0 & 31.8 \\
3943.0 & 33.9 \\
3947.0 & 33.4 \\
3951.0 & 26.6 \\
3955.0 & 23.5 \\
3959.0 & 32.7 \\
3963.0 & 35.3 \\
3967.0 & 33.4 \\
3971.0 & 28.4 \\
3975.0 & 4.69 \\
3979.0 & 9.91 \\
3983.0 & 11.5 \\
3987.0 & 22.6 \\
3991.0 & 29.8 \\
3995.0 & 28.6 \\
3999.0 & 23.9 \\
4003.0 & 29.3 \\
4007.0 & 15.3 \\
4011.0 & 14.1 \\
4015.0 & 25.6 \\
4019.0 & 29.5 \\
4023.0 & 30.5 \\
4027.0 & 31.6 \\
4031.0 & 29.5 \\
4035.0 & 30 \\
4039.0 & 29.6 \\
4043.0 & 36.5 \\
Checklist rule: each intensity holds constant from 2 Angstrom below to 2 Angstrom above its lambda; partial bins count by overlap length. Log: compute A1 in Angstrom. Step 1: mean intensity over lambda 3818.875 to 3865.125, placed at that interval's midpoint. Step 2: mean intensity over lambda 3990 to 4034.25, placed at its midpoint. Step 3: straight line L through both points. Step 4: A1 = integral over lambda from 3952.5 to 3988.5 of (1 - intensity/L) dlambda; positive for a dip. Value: 7.85 Angstrom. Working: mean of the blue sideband 36.1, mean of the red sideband 26.2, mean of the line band 22.5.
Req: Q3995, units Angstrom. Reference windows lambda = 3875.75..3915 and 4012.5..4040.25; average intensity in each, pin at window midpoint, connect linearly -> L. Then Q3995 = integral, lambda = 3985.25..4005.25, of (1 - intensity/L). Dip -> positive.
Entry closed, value 2.3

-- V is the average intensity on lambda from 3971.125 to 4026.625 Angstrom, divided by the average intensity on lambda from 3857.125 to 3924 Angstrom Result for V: 0.6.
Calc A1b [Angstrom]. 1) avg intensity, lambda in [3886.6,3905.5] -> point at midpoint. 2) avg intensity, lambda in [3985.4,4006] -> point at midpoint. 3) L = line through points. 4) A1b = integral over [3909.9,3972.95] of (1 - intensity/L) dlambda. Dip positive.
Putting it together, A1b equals -4.7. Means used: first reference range 32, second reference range 26.4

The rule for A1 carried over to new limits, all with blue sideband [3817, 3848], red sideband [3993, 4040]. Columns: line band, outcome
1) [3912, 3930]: -1.0 Angstrom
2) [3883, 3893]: -0.7 Angstrom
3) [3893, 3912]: 0.5 Angstrom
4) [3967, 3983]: 6.8 Angstrom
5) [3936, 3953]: -0.9 Angstrom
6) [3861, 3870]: -2.0 Angstrom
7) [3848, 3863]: -1.1 Angstrom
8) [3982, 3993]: 2.2 Angstrom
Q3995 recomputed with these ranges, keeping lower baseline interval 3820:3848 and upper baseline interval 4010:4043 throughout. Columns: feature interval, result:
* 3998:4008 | 2.01 Angstrom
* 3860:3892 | -4.63 Angstrom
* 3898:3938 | 1.83 Angstrom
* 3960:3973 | -0.71 Angstrom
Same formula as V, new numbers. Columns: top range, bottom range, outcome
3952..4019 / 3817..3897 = 0.63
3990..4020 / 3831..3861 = 0.66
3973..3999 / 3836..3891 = 0.48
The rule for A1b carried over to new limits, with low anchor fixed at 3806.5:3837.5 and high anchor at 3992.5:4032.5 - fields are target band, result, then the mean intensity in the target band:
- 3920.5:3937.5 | -2.6 Angstrom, 32.7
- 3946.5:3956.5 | 0.2 Angstrom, 27.2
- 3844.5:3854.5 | -0.2 Angstrom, 31.6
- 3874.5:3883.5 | -2.4 Angstrom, 38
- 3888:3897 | -2.8 Angstrom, 38.8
